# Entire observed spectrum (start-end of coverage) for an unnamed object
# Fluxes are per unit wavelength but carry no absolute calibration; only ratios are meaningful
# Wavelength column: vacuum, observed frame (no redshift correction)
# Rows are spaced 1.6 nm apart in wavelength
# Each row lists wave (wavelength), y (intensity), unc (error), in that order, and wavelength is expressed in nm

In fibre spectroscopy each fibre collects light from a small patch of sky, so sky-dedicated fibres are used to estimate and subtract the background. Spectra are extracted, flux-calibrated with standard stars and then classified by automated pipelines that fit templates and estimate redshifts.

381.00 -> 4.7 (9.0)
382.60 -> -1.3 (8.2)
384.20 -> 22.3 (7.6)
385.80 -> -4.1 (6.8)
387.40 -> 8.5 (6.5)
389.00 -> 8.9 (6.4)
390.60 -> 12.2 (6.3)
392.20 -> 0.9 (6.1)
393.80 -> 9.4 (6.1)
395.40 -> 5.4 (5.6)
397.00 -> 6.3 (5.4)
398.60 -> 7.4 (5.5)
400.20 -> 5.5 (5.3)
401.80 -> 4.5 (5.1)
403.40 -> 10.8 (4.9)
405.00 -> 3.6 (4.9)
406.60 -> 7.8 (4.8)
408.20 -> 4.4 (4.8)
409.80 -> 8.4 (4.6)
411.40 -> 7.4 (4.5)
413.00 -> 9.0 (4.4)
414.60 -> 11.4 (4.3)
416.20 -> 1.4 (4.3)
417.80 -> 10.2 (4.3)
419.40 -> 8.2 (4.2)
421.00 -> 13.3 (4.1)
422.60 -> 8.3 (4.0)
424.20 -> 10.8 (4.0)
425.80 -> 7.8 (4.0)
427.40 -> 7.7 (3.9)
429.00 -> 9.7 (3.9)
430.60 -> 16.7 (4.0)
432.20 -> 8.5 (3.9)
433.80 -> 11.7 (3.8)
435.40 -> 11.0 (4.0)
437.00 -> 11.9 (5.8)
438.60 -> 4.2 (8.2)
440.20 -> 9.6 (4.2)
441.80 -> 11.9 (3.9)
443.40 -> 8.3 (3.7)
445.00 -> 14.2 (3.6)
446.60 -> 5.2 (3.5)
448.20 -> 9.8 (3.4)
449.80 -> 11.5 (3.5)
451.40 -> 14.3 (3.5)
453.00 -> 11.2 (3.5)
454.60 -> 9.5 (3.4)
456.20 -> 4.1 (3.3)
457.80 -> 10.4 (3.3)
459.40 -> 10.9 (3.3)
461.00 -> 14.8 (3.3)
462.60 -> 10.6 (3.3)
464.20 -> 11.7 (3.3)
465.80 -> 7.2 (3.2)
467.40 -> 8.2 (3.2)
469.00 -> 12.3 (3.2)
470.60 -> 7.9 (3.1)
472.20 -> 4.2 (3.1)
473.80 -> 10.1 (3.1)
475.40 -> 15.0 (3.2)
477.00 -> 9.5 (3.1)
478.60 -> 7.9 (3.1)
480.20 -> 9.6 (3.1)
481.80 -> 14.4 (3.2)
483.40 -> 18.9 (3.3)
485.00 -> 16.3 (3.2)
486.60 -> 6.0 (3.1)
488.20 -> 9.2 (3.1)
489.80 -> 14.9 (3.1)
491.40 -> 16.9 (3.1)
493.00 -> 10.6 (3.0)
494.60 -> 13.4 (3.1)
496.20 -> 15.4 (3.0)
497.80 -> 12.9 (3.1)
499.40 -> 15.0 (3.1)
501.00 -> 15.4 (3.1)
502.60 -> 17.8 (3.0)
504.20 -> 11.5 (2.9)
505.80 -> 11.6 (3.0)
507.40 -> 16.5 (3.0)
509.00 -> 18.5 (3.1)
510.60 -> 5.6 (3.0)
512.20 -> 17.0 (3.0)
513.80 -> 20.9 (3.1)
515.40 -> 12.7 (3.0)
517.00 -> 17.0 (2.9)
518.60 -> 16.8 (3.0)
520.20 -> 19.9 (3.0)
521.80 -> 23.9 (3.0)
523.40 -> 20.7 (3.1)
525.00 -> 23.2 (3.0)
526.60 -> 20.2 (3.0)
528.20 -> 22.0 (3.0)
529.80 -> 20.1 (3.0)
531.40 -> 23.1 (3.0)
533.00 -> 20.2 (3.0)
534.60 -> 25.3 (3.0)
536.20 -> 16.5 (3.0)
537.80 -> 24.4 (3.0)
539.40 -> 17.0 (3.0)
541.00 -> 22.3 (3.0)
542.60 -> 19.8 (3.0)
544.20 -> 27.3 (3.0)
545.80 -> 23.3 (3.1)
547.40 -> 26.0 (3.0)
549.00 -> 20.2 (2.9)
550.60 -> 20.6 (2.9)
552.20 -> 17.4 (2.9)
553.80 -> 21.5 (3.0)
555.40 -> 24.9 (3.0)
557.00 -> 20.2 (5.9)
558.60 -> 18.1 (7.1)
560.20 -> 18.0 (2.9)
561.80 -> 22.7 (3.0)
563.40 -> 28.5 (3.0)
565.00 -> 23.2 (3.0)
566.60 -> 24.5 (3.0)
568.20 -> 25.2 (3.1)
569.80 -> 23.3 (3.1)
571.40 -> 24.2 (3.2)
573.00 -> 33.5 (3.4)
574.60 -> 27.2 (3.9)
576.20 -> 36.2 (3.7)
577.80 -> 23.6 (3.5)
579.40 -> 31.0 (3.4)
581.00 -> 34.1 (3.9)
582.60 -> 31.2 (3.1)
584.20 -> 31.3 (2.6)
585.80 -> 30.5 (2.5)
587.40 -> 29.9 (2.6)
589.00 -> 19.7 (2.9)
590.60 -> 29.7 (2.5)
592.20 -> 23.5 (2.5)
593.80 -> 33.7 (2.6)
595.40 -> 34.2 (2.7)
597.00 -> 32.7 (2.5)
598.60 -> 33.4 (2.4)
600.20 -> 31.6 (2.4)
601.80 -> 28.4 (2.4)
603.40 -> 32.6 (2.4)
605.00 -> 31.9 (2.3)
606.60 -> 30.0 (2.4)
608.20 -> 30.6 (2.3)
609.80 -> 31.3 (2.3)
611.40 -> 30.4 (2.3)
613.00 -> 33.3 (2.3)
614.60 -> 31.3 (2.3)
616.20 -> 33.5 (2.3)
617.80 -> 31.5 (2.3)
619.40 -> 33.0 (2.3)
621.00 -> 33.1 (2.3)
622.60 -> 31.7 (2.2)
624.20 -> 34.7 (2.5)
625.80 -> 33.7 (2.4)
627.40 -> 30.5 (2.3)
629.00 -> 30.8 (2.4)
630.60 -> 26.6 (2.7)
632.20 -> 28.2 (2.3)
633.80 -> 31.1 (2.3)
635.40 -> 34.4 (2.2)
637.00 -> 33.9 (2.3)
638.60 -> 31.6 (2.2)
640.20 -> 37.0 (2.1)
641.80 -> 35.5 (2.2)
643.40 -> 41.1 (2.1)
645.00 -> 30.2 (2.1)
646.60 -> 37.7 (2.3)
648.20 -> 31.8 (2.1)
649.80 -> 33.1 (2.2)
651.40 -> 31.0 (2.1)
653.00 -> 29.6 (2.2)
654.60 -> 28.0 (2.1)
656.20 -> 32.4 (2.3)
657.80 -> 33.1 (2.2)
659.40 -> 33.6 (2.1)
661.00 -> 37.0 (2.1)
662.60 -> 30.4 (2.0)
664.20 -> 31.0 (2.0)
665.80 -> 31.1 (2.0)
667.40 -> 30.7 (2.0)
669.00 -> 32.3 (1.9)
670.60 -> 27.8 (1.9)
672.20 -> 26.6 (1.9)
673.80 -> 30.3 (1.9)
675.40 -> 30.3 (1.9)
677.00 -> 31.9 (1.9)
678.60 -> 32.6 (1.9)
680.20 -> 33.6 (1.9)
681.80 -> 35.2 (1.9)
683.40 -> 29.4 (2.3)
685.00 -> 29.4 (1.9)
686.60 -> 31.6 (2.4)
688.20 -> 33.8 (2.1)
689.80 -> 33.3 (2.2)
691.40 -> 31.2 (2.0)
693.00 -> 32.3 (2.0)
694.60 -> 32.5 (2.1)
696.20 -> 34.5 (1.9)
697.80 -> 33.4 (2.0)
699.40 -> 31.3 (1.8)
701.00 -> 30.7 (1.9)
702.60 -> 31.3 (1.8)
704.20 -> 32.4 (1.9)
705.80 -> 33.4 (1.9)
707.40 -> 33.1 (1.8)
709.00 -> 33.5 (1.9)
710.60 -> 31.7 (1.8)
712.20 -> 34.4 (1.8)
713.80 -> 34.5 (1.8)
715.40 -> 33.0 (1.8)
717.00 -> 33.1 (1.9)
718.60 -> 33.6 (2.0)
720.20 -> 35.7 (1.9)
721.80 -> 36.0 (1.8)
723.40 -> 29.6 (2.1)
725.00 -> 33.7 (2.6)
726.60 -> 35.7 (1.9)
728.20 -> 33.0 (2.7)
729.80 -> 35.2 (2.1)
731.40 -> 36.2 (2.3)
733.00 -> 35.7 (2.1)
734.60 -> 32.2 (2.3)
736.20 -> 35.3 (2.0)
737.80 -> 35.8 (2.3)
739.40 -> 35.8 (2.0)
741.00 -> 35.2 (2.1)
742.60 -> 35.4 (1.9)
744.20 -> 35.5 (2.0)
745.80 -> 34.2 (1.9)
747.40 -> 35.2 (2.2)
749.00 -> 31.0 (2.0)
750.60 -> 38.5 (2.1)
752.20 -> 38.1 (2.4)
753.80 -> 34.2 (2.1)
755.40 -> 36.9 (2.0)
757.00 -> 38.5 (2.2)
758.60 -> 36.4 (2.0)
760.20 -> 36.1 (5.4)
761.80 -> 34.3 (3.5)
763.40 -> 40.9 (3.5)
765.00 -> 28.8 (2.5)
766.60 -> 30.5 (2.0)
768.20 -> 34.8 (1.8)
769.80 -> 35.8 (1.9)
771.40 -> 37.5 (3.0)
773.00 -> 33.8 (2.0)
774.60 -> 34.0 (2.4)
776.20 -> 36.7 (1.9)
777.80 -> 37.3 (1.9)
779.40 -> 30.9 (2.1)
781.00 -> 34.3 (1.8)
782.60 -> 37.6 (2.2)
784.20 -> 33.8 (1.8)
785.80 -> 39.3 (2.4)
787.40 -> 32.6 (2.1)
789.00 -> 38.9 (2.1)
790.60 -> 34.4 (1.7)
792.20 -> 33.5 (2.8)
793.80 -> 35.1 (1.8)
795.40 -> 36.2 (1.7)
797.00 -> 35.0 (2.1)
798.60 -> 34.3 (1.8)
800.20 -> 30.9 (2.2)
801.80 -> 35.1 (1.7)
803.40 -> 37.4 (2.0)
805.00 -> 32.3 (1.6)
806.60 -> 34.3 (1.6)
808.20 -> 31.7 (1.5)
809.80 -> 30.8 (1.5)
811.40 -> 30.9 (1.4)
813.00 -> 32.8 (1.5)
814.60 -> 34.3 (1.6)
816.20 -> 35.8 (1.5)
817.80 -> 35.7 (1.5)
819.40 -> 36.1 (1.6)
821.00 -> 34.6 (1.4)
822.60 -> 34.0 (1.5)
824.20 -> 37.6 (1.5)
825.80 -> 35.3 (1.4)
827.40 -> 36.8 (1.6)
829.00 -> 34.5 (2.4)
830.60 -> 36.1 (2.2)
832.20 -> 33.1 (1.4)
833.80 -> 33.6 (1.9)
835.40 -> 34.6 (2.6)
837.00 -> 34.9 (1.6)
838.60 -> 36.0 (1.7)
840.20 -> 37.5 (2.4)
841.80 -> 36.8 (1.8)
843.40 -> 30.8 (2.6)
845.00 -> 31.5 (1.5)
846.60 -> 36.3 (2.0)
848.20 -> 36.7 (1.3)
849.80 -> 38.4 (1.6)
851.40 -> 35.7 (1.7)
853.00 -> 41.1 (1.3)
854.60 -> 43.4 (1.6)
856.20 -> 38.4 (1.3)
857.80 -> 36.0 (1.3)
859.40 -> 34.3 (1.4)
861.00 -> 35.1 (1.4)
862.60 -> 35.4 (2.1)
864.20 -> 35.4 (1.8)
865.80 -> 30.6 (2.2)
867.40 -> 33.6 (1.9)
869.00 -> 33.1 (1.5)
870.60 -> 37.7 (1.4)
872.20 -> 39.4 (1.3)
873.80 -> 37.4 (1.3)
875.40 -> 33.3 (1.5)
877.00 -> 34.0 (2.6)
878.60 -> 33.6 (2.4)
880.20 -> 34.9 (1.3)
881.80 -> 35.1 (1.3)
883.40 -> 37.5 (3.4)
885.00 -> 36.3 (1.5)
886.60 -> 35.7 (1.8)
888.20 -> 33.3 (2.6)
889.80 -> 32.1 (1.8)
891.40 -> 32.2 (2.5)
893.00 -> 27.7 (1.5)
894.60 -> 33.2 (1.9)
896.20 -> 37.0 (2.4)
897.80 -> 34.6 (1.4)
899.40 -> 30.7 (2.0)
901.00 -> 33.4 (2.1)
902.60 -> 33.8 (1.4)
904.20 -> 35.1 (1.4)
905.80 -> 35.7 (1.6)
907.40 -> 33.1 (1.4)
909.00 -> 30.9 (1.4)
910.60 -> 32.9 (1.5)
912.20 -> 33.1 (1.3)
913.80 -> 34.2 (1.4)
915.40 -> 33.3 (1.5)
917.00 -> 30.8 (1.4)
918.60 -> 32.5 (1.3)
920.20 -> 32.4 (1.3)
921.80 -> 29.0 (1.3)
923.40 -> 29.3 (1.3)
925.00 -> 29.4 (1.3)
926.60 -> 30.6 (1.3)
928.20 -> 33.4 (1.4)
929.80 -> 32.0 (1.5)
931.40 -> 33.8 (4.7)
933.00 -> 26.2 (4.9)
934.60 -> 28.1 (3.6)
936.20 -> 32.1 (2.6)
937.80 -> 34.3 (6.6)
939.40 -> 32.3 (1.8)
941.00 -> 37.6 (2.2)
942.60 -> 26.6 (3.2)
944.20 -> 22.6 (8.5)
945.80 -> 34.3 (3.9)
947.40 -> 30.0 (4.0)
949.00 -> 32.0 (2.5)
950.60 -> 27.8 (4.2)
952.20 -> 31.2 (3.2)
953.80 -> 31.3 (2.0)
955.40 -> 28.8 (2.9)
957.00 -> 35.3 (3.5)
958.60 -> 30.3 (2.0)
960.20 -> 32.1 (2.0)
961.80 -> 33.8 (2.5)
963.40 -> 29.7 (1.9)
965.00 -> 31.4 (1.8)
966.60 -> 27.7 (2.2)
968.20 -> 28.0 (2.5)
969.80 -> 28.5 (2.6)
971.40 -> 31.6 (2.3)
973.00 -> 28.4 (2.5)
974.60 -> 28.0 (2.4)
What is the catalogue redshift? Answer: 0.30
